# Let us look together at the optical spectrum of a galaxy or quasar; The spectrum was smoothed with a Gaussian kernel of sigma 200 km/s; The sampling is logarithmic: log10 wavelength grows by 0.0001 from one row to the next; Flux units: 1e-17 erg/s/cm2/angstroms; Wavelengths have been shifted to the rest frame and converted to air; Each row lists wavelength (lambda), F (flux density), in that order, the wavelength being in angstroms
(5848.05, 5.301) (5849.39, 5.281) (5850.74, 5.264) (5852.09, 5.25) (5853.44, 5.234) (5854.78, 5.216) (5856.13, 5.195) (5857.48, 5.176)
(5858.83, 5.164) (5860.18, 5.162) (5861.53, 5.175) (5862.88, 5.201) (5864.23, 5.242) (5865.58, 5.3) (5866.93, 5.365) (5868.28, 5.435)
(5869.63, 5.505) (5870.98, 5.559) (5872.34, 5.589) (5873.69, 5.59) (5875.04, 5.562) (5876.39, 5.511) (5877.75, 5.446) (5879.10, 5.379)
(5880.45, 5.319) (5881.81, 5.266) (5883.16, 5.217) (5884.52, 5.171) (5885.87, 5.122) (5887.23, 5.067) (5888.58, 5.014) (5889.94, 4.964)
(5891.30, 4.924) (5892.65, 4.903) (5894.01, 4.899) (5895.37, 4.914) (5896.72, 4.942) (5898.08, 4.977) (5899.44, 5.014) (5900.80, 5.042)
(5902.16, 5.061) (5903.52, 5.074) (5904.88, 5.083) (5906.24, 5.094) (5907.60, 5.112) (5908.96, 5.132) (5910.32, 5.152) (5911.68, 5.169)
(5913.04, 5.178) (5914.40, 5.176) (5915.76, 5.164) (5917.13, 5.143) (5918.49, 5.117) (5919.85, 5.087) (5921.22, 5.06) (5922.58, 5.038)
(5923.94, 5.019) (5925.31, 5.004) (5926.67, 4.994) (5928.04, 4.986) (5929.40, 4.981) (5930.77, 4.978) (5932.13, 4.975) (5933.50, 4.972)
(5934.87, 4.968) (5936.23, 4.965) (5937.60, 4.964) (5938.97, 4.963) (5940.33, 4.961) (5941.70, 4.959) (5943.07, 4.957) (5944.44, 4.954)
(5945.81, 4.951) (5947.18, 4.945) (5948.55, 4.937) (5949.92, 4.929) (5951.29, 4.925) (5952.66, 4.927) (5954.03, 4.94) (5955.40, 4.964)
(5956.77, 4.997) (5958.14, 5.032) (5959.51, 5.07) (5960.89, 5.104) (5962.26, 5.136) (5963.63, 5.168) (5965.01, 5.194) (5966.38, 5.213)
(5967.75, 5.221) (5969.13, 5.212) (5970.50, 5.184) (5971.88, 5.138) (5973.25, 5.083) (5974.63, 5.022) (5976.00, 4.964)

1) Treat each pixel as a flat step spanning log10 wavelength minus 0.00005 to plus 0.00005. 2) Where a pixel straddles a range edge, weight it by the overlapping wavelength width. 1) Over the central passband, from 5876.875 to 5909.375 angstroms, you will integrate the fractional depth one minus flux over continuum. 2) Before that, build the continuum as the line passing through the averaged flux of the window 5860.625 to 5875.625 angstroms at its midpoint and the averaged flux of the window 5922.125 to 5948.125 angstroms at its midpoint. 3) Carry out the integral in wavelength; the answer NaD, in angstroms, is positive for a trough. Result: 1.0 angstroms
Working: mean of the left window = 5.41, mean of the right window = 4.97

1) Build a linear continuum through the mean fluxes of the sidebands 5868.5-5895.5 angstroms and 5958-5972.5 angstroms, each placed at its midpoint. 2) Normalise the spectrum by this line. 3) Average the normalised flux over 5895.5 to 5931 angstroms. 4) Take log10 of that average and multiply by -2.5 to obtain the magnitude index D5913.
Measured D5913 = 0.032 mag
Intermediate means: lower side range 5.26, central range 5.07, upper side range 5.15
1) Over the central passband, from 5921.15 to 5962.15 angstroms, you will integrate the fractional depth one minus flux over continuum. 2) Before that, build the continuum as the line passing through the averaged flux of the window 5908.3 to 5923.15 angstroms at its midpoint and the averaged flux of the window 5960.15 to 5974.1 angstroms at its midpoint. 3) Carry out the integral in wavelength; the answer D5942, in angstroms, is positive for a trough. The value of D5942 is 1.3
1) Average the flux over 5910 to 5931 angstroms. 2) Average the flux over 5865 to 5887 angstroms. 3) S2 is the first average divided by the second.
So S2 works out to 0.94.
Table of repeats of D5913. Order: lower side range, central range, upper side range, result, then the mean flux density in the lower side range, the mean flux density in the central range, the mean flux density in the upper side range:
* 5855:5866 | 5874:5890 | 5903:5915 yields -0.02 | 5.2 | 5.27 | 5.13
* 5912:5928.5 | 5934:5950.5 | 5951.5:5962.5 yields 0.02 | 5.08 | 4.95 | 5.01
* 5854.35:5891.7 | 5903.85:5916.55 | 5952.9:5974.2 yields 0.02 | 5.28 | 5.14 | 5.11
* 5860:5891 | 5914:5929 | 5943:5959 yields 0.01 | 5.31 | 5.07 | 4.96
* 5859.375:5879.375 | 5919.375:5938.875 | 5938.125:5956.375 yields 0.01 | 5.4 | 5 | 4.95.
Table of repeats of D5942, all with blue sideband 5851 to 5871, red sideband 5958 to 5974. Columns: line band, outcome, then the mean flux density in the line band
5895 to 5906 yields 0.4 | 5.02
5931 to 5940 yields 0.4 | 4.97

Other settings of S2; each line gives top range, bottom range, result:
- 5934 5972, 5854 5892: 0.95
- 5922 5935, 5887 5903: 1.00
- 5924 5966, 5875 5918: 0.97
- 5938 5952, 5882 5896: 0.98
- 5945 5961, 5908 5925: 0.97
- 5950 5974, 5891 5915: 1.01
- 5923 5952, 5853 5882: 0.93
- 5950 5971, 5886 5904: 1.02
